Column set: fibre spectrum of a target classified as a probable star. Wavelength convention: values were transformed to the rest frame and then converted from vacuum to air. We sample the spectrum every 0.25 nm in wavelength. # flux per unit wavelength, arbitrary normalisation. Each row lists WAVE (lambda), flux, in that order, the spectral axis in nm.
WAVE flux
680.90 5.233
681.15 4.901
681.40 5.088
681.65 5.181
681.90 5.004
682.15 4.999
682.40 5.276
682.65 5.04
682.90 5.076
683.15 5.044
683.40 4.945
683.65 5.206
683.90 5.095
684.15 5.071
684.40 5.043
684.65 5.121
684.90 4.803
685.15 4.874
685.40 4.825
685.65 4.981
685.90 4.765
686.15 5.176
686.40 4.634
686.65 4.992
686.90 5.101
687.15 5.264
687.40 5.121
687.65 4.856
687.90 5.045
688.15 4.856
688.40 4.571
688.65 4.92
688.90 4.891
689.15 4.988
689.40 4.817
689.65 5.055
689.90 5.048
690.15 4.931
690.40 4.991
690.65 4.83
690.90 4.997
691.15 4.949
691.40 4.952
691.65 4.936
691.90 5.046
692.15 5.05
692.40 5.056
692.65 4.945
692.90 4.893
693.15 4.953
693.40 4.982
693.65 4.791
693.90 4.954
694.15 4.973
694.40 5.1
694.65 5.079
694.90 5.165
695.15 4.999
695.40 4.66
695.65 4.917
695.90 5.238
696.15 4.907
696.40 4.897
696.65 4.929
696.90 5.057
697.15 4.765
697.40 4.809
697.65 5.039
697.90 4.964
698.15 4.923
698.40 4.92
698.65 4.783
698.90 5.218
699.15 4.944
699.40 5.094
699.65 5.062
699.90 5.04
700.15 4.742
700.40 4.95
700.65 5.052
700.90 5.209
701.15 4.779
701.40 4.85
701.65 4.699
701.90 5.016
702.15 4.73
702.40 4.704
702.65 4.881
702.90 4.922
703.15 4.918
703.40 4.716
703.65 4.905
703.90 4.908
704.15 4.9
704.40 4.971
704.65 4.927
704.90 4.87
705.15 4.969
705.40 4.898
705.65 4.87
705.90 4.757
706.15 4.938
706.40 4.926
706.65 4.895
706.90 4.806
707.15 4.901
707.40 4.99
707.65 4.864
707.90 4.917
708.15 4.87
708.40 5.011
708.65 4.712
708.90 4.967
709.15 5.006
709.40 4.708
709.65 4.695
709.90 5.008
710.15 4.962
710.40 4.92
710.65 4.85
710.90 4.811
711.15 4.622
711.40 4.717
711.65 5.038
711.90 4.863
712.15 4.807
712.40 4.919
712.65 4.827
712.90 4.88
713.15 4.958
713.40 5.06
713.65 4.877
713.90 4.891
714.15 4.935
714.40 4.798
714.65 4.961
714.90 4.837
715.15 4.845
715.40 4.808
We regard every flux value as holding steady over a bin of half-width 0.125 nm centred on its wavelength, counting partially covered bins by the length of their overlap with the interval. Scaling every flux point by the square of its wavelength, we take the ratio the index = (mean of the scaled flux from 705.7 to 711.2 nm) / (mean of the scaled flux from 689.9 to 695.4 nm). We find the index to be 1.0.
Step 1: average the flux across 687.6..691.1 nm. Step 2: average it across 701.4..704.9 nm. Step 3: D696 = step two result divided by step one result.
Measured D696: 1.0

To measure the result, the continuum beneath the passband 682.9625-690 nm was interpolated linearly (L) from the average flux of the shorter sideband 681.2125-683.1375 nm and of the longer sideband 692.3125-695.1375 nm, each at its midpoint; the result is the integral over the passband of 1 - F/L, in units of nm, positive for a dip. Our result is 0.11 nm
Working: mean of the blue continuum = 5.09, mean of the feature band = 4.97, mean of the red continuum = 4.99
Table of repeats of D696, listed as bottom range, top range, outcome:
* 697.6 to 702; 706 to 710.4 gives 0.99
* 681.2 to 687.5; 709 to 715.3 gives 0.97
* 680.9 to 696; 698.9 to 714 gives 0.98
